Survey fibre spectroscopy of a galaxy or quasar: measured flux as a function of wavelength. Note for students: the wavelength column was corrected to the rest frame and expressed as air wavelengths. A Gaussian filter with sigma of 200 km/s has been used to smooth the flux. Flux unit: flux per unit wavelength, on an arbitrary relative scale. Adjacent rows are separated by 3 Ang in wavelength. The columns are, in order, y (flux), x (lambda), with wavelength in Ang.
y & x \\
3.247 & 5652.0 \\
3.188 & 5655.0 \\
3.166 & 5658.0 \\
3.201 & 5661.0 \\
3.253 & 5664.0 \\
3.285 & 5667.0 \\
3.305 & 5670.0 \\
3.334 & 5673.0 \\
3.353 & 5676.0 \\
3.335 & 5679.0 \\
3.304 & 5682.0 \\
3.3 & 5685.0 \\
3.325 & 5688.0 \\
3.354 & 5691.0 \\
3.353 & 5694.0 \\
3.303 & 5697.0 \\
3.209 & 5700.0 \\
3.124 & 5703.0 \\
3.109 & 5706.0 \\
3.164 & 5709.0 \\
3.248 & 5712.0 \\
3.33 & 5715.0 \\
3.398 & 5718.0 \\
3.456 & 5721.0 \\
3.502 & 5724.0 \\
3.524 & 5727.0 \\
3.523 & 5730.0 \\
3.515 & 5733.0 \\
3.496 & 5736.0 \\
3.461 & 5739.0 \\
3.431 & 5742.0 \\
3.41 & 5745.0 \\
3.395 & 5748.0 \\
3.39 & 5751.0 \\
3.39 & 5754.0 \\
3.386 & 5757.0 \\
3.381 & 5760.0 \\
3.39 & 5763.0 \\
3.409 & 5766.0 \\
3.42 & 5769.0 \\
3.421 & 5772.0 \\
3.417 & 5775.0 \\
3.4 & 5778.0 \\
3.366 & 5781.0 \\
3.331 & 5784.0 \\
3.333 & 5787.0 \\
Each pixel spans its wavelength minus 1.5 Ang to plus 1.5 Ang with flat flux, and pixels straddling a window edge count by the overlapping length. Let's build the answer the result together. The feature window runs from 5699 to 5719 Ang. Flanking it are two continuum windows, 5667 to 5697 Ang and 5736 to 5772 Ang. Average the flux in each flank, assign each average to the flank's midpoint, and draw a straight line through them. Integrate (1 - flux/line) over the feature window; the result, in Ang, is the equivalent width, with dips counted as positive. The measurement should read 0.8 Ang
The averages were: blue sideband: 3.33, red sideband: 3.41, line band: 3.22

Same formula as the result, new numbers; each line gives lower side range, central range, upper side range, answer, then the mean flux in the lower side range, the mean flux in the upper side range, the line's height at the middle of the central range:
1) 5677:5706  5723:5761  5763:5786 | -1.1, 3.28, 3.39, 3.35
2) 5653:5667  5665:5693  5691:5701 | -0.5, 3.21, 3.3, 3.26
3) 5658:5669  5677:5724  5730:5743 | 0.9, 3.24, 3.48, 3.36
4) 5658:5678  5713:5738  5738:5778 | -0.8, 3.28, 3.41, 3.36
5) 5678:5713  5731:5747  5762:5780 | -0.6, 3.26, 3.41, 3.35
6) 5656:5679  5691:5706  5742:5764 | 0.3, 3.27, 3.39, 3.32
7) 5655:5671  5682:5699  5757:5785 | -0.2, 3.23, 3.39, 3.28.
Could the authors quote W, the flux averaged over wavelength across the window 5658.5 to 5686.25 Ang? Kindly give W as 3.29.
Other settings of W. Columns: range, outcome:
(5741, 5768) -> 3.4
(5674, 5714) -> 3.27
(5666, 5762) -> 3.36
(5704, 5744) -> 3.39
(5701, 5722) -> 3.26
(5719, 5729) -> 3.49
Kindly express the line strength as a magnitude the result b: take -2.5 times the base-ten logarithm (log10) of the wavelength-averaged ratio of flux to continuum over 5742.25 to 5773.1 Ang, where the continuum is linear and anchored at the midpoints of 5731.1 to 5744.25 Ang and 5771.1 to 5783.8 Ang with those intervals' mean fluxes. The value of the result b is 0.010 mag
